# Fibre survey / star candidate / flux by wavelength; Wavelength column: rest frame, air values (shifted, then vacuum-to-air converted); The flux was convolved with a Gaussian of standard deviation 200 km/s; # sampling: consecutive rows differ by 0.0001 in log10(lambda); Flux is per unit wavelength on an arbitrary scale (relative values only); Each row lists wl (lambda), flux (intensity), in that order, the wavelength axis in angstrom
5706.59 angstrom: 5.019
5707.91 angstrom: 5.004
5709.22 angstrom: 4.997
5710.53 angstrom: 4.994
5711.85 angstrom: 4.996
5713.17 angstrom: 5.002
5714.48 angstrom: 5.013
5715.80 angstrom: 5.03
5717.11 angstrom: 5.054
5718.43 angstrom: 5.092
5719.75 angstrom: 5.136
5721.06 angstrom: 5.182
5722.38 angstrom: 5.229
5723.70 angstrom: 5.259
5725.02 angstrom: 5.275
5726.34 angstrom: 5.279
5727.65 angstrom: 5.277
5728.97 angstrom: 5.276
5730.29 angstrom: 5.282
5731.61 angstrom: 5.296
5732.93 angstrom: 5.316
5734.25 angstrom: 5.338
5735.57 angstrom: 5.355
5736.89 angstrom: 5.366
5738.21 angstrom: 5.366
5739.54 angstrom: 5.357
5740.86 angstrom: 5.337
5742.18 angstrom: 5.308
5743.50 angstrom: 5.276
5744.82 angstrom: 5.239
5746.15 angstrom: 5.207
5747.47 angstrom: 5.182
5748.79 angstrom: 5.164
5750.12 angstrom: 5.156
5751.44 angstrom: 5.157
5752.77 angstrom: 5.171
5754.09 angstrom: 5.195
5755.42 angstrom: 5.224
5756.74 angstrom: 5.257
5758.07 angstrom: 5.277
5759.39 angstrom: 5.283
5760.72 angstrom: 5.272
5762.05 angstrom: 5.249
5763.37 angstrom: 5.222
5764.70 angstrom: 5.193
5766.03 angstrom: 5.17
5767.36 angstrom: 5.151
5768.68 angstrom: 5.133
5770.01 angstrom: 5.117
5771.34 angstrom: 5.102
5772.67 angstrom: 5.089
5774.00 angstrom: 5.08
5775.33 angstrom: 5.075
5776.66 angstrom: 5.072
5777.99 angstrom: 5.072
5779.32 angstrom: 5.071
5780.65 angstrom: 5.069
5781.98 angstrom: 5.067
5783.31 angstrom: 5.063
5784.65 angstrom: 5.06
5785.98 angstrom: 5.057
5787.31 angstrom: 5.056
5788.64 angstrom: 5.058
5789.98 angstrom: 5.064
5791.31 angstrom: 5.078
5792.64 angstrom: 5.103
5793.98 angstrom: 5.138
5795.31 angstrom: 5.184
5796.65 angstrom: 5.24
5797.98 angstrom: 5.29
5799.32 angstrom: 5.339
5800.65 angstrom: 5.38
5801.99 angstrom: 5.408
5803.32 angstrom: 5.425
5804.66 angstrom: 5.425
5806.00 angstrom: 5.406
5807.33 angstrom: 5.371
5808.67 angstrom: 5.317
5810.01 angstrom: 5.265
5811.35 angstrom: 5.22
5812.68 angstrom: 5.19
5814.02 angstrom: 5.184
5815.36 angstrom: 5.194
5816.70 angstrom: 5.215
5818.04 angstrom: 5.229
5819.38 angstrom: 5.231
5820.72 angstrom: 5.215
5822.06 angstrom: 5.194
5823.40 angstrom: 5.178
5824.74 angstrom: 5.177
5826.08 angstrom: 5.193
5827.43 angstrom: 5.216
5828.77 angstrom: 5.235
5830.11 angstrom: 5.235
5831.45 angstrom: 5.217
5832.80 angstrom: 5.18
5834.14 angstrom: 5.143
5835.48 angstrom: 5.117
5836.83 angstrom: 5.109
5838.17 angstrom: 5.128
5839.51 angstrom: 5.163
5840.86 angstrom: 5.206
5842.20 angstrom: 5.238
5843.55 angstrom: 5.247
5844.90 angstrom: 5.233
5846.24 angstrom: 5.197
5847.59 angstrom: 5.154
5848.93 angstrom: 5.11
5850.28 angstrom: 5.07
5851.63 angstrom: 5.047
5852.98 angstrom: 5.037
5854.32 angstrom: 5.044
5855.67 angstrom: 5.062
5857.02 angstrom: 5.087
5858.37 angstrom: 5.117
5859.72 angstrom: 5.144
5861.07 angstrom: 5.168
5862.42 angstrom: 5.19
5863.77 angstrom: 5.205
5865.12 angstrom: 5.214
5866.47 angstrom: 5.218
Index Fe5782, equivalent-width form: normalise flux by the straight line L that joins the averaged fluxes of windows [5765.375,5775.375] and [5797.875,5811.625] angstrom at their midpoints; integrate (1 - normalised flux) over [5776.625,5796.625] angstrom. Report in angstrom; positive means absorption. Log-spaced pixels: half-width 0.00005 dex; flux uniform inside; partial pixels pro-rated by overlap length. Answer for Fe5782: 0.5 angstrom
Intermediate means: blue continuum 5.12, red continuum 5.35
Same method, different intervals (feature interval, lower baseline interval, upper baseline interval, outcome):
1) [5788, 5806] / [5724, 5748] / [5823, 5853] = -0.10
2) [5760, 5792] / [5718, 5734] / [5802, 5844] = 0.78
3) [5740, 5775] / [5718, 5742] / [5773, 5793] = -0.19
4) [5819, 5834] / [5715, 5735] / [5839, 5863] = -0.14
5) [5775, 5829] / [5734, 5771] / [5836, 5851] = 0.03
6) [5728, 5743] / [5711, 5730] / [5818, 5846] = -0.49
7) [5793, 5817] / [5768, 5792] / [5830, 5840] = -0.81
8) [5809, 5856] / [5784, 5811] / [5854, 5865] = 0.01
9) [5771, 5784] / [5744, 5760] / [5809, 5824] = 0.34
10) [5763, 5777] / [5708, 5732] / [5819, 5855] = 0.07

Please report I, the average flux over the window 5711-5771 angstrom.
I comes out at 5.21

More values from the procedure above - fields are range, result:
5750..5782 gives 5.16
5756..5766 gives 5.25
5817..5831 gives 5.21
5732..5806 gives 5.2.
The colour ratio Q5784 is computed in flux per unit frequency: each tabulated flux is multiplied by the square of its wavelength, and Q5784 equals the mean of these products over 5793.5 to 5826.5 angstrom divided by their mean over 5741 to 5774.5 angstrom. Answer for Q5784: 1.0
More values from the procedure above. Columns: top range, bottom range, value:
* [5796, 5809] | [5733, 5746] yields 1.03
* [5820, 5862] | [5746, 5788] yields 1.03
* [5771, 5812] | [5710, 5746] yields 1.02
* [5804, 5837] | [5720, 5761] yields 1.02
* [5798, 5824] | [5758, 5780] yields 1.04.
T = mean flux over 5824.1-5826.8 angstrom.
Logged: 5.17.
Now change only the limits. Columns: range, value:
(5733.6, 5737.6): 5.36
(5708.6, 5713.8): 4.99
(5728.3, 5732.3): 5.28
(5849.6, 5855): 5.05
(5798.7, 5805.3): 5.4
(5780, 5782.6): 5.07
